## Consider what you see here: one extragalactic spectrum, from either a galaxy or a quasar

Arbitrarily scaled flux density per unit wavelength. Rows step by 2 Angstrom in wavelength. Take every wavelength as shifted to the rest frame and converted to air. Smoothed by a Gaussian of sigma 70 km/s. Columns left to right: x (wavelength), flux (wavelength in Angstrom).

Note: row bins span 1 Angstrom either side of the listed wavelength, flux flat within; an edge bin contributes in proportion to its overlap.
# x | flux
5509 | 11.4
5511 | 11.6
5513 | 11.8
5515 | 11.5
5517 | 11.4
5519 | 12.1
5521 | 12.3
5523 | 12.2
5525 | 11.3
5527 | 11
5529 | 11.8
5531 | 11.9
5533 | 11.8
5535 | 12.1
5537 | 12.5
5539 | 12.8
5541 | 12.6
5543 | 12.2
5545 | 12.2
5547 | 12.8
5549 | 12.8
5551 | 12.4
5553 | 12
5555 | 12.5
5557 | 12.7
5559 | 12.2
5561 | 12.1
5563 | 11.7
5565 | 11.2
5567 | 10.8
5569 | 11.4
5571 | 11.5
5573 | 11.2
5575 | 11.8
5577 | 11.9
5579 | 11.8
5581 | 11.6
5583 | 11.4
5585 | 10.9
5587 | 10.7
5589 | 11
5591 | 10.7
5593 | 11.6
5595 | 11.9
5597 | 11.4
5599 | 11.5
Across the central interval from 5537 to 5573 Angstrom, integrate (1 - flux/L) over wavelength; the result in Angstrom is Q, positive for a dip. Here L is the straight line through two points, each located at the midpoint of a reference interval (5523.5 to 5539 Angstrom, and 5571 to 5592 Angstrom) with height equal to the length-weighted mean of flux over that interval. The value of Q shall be -1.55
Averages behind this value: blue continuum 11.9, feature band 12.1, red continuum 11.3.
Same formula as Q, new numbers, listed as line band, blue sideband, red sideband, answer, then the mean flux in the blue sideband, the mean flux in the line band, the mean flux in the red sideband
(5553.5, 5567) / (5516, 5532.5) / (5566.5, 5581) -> -0.45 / 11.8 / 12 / 11.5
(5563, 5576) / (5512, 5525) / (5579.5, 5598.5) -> 0.09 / 11.8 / 11.3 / 11.3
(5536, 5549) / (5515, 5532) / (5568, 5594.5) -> -1.04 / 11.7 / 12.5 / 11.4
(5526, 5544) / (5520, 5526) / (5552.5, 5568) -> -0.24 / 11.9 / 12.1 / 11.9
